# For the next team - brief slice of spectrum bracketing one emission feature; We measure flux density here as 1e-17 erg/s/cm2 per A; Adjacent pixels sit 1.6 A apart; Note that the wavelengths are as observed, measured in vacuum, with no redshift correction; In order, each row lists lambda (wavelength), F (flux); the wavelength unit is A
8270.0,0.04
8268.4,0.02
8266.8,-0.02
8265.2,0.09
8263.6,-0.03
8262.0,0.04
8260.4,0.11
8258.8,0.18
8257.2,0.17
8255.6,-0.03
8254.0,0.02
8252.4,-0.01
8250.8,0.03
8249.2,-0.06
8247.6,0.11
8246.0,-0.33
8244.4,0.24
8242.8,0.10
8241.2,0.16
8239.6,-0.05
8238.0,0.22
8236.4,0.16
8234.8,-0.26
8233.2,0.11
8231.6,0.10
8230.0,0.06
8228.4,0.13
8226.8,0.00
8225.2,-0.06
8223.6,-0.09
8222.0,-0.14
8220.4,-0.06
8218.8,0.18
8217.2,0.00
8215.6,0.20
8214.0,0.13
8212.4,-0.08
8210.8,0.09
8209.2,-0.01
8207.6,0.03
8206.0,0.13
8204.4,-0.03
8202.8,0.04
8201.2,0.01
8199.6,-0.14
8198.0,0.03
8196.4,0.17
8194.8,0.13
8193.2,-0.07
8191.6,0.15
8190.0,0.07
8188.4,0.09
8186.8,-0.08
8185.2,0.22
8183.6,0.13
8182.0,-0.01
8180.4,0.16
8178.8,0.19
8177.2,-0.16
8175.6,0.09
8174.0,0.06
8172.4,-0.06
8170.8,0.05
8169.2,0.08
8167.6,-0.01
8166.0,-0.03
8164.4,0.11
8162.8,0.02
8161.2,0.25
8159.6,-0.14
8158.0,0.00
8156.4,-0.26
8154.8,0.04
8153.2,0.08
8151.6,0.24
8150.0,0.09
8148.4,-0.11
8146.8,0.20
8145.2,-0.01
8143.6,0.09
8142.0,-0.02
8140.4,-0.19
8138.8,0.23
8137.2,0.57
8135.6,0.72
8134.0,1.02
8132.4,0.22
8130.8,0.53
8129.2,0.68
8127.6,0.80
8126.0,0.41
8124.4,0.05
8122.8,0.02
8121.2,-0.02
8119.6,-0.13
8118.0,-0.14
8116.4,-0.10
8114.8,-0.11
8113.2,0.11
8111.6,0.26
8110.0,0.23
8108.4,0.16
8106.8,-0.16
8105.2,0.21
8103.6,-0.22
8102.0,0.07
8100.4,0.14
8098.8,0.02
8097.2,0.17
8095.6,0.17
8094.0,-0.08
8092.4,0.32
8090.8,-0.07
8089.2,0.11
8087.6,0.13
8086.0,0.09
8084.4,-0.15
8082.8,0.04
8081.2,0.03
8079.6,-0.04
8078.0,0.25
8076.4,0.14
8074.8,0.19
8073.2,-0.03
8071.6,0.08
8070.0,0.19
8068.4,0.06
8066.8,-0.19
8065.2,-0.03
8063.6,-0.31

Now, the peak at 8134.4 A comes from [O II] 3727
